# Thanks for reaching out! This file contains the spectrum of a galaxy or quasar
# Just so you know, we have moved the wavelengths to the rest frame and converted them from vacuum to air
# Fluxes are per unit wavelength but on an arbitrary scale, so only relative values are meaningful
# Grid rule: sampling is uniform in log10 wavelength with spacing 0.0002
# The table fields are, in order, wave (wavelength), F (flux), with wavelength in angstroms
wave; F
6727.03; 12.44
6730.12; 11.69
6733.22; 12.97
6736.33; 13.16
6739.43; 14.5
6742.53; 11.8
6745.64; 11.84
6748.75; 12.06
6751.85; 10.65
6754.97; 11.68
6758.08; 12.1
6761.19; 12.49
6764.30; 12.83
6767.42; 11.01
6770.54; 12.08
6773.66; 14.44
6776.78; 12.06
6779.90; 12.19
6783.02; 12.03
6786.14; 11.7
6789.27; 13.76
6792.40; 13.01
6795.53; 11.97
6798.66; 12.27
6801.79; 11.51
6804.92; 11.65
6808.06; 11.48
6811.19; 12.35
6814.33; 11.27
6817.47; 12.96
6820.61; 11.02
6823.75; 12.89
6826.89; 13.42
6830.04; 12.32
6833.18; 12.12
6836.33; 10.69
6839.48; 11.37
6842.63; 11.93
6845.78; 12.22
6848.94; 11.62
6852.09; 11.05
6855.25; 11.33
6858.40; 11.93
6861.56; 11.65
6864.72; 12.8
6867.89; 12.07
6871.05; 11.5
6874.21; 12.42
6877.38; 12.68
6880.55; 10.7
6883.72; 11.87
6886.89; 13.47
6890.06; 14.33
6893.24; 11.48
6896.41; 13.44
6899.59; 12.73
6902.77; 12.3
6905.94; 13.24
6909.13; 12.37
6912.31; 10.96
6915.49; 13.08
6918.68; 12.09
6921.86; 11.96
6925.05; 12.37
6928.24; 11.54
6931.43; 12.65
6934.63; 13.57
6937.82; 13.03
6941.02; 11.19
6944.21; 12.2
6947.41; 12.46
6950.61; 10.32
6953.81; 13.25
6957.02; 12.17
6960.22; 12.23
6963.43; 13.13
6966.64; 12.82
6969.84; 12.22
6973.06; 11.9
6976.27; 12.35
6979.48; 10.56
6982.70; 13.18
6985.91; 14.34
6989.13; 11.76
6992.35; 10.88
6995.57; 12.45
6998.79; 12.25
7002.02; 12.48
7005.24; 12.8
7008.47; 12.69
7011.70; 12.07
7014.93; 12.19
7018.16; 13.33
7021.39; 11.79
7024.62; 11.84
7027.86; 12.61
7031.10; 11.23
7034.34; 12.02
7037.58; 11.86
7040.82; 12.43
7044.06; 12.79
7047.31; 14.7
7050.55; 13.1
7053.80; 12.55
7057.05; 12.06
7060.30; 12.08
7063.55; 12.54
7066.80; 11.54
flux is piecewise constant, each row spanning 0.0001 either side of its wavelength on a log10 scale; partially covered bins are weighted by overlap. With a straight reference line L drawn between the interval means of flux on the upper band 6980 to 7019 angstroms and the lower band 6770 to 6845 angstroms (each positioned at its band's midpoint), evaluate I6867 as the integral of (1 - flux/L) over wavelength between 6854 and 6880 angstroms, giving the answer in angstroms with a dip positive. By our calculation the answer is 0.6 angstroms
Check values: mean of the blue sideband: 12.2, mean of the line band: 12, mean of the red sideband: 12.5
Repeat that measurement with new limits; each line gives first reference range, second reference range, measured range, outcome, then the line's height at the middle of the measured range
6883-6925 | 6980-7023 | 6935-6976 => 0.69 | 12.5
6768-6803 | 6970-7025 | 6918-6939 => -0.22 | 12.3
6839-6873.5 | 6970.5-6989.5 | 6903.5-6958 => -0.52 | 12.1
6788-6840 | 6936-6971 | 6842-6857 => 0.68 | 12.2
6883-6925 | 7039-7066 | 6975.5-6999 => 0.84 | 12.7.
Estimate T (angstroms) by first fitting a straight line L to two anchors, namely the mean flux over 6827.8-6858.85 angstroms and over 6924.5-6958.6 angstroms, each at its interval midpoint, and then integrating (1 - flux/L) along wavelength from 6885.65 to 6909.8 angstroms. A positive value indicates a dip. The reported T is -1.9 angstroms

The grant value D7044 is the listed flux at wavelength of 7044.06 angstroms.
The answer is 12.79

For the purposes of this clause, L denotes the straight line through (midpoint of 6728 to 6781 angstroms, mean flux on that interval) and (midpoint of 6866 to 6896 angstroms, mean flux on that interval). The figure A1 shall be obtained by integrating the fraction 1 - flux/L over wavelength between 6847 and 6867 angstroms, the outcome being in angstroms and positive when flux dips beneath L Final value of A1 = 0.9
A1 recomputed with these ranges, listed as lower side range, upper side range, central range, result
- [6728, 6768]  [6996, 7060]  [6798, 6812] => 0.56 angstroms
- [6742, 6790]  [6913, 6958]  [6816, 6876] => 1.15 angstroms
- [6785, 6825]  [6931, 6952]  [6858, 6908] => -1.04 angstroms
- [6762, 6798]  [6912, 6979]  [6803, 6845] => 1.50 angstroms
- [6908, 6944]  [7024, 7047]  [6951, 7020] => -0.73 angstroms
